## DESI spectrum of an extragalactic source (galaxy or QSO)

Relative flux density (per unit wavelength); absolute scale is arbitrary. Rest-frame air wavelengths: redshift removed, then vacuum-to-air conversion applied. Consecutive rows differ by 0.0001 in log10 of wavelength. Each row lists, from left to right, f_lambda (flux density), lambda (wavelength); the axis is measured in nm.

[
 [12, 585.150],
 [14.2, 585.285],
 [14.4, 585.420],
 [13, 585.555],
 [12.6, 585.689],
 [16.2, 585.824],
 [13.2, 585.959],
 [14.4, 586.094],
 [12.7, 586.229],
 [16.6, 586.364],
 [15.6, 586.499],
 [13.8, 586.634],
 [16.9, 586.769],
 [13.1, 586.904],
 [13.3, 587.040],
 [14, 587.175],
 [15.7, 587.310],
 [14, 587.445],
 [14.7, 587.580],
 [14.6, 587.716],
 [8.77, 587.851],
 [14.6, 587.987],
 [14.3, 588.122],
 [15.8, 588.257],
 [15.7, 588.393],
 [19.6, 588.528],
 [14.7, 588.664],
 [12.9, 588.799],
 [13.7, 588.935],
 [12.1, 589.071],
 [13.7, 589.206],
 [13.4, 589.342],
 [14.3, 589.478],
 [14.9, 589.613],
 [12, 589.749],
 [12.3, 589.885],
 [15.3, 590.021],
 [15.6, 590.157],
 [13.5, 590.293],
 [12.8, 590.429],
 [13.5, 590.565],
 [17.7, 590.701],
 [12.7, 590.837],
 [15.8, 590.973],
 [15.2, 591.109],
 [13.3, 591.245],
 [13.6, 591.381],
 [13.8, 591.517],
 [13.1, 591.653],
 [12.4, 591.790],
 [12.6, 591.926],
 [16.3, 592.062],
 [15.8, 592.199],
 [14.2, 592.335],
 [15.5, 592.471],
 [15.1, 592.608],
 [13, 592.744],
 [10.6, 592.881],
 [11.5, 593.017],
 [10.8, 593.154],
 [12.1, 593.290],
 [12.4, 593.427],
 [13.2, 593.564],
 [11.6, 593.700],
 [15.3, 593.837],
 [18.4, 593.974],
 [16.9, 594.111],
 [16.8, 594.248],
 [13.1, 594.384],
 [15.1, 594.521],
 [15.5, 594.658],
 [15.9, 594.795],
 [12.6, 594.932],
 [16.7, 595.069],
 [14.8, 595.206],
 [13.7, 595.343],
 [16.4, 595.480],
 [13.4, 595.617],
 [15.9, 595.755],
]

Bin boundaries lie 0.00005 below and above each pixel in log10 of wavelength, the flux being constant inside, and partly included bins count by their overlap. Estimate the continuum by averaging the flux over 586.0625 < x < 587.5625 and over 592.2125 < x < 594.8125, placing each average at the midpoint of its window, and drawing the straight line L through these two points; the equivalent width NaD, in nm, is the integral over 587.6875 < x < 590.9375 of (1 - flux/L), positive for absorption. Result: 0.059 nm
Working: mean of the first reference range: 14.6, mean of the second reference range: 14.1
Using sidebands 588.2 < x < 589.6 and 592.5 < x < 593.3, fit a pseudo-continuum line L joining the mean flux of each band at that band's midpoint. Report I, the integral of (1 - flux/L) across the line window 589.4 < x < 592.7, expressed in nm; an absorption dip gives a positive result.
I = -0.21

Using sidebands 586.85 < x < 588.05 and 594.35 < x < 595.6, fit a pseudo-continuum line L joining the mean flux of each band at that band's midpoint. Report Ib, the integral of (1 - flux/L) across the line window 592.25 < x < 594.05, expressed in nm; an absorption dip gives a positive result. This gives 0.14 nm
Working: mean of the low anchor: 13.6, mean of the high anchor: 14.9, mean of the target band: 13.4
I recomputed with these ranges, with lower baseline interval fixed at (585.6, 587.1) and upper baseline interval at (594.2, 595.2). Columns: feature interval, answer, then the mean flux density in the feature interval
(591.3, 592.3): 0.059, 13.9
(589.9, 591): 0.019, 14.5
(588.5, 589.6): 0.035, 14.1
